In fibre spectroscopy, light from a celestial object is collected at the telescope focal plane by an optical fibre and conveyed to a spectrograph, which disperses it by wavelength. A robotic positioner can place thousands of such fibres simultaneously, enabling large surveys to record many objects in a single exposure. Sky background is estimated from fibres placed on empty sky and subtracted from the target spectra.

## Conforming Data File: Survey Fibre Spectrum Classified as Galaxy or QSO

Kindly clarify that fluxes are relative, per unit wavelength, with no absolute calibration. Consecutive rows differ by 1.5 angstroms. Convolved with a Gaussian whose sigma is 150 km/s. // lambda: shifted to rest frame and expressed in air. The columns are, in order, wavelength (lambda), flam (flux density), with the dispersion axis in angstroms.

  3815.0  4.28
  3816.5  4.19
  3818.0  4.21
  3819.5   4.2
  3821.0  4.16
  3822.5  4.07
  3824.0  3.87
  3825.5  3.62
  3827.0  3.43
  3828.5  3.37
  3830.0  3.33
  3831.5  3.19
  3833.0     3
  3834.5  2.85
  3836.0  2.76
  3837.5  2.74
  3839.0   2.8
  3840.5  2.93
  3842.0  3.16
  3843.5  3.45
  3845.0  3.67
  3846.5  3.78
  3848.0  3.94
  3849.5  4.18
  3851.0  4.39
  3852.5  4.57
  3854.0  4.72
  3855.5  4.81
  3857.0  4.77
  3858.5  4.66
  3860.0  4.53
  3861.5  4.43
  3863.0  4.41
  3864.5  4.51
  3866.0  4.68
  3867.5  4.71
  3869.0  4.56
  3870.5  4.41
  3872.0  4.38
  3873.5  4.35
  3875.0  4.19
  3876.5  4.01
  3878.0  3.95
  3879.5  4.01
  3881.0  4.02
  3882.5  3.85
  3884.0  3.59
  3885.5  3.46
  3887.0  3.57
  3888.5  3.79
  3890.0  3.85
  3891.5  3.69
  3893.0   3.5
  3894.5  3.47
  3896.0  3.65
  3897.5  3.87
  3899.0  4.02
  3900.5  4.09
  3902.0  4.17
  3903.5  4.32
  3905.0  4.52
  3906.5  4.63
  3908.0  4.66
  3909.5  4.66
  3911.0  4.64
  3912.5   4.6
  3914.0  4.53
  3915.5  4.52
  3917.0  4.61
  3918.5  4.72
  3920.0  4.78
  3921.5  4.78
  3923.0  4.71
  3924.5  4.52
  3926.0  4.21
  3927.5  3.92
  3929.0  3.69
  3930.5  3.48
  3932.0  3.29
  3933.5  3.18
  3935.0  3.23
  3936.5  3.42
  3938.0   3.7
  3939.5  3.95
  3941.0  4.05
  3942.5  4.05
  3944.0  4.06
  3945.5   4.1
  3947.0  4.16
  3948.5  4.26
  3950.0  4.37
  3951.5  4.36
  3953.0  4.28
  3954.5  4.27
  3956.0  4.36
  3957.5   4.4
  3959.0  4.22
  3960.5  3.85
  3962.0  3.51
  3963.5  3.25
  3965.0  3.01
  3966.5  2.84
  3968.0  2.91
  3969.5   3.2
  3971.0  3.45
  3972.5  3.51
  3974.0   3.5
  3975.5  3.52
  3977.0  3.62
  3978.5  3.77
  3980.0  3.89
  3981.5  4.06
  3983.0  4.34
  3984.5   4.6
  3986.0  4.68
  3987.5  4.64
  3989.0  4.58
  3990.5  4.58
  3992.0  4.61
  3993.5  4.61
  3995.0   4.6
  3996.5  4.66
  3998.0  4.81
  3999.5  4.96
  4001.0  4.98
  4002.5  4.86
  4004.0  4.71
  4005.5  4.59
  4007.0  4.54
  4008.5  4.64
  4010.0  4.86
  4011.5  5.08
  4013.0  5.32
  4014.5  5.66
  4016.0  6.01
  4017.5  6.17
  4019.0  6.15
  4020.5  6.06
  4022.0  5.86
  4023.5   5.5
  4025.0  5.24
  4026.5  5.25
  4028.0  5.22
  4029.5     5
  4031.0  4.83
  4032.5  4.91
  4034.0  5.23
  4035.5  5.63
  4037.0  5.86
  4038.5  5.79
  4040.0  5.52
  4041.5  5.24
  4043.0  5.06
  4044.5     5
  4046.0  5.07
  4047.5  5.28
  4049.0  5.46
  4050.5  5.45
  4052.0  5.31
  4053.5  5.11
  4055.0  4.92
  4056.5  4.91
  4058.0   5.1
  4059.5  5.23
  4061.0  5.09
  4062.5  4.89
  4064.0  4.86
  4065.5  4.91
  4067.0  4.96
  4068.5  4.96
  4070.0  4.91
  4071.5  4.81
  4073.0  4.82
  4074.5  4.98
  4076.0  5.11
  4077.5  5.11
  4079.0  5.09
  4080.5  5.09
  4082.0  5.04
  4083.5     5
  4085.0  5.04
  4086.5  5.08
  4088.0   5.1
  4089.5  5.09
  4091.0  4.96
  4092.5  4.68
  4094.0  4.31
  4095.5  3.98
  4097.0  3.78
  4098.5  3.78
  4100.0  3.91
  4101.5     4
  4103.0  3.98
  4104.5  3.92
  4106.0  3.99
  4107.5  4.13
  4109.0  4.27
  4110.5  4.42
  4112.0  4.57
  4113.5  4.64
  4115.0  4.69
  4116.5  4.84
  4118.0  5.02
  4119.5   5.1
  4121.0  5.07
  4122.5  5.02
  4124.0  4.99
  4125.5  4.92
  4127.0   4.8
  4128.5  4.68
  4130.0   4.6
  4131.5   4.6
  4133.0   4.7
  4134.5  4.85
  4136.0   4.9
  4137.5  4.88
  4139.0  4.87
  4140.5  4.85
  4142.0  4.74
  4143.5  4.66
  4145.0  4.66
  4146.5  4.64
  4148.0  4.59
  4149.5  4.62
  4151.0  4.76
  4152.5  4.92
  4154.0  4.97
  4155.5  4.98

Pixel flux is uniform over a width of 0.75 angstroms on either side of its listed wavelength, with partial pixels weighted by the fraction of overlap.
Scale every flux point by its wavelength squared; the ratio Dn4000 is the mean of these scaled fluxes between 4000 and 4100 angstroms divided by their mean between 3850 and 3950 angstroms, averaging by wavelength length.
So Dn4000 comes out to 1.3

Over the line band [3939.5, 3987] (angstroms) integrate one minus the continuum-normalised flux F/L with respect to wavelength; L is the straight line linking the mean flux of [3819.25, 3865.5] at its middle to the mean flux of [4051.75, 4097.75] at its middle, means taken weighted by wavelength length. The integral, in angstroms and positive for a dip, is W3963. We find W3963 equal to 5.3 angstroms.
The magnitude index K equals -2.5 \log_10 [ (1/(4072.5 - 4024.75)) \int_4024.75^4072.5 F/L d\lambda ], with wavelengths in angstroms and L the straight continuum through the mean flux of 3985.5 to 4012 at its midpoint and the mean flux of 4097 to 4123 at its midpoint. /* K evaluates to -0.13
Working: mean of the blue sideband 4.72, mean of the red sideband 4.41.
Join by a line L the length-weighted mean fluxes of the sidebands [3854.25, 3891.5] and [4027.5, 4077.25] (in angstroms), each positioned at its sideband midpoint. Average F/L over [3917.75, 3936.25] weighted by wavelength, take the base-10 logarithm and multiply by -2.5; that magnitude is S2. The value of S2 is 0.120 mag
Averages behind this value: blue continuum 4.22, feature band 4.03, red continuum 5.13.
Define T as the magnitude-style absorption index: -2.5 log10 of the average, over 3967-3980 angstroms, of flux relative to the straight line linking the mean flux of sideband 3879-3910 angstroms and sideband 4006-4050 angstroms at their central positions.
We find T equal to 0.36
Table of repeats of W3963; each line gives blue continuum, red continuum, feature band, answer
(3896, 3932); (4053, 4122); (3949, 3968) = 2.5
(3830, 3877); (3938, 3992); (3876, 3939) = -1.3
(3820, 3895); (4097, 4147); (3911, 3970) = 1.5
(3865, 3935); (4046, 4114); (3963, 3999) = 3.6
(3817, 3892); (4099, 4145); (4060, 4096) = -3.4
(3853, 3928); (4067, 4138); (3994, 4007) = -0.8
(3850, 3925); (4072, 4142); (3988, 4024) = -4.7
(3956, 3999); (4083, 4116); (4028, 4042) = -3.8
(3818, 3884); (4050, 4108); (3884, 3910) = 0.8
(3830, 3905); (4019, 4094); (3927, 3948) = 3.1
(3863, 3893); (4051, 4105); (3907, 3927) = -1.8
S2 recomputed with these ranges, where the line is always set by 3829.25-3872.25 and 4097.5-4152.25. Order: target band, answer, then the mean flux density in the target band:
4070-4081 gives -0.12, 4.99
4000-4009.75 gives -0.10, 4.73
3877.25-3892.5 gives 0.07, 3.77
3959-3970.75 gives 0.27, 3.3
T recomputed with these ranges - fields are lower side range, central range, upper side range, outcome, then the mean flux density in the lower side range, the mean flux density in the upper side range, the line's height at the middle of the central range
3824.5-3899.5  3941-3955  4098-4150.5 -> -0.024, 3.87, 4.6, 4.11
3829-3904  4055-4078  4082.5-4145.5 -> -0.112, 3.91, 4.62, 4.49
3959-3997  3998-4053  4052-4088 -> -0.179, 3.91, 5.01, 4.48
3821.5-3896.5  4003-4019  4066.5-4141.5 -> -0.185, 3.87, 4.7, 4.38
